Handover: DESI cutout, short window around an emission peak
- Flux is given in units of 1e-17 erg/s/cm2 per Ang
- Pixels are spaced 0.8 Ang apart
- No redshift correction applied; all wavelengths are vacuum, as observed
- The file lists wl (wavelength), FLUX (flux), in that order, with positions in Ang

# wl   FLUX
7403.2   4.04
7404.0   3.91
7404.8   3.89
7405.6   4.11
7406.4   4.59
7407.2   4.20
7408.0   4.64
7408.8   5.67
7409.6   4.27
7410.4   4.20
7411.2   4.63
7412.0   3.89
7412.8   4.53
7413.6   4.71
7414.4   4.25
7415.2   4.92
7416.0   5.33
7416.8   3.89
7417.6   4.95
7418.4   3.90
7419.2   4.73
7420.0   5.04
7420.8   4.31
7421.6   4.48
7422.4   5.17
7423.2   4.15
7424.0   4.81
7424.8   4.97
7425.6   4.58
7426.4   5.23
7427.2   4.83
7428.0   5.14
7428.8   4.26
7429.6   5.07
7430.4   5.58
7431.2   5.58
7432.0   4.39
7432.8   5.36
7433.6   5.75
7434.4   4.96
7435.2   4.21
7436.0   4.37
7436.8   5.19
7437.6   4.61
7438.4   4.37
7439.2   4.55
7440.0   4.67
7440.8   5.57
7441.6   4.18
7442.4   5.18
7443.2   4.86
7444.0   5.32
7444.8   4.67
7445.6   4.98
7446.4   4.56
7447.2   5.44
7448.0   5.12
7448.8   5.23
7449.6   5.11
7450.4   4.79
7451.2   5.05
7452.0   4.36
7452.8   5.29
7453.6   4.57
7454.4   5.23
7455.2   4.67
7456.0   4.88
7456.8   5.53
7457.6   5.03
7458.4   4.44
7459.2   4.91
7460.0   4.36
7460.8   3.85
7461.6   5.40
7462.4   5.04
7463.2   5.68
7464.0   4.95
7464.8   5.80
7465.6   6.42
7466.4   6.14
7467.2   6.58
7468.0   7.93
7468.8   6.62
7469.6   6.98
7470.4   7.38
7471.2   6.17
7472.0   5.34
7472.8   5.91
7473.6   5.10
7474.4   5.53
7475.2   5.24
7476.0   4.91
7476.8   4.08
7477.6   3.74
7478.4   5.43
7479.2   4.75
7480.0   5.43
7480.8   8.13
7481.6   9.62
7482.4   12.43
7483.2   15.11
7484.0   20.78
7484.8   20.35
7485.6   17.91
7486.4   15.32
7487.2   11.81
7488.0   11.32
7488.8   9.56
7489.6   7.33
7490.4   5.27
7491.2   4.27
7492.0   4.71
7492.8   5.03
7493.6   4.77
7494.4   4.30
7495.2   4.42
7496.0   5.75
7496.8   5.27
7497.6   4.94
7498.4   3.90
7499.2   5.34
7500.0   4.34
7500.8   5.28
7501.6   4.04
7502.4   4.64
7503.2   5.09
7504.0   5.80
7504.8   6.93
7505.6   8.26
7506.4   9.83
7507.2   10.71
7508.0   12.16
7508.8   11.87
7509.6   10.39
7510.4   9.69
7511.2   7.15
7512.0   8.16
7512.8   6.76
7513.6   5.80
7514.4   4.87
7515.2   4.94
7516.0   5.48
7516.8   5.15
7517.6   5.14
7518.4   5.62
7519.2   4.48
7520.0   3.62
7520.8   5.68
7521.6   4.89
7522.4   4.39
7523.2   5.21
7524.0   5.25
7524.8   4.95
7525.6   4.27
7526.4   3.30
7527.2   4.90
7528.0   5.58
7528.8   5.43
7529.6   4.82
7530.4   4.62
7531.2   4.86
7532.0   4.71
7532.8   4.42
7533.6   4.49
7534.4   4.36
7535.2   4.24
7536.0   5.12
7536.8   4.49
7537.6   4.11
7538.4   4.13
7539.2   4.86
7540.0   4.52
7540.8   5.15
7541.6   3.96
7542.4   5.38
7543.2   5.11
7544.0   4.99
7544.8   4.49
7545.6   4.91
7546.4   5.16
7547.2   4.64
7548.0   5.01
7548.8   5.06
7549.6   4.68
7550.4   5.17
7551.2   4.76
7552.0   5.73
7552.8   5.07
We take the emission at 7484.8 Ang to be H-alpha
